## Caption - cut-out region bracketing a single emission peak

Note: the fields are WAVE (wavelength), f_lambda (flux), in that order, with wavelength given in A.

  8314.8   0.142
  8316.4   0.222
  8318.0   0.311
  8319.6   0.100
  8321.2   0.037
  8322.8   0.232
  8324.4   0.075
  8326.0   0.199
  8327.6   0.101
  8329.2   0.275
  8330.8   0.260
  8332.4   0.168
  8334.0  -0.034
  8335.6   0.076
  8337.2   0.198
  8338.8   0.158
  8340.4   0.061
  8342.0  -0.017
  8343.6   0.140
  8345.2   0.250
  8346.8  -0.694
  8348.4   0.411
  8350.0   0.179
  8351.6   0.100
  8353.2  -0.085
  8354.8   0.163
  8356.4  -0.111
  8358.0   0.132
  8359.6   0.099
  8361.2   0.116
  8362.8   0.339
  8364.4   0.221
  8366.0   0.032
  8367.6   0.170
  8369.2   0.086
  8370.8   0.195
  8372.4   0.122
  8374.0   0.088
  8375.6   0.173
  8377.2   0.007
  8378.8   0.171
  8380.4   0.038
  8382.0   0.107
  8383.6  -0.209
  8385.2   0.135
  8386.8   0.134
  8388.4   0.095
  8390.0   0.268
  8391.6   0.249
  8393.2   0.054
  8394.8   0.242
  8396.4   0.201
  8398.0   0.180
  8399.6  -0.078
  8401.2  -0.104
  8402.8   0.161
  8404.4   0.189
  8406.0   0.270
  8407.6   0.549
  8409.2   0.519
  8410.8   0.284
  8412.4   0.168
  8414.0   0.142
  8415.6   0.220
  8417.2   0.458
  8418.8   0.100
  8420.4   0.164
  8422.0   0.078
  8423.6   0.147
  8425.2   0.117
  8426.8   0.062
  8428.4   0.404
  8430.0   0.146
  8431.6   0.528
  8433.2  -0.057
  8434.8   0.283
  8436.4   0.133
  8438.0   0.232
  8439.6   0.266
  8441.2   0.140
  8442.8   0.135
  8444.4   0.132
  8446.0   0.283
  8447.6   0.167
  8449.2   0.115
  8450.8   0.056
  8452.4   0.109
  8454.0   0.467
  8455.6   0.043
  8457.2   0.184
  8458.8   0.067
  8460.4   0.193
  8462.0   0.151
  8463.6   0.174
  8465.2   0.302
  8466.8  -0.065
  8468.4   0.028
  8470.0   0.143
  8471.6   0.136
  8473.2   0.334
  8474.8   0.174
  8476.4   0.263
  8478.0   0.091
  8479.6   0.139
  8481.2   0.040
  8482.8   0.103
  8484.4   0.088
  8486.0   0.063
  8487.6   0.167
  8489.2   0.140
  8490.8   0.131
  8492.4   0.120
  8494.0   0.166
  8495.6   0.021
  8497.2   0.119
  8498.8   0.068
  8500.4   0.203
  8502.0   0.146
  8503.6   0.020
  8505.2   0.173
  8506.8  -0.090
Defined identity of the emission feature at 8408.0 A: H-gamma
